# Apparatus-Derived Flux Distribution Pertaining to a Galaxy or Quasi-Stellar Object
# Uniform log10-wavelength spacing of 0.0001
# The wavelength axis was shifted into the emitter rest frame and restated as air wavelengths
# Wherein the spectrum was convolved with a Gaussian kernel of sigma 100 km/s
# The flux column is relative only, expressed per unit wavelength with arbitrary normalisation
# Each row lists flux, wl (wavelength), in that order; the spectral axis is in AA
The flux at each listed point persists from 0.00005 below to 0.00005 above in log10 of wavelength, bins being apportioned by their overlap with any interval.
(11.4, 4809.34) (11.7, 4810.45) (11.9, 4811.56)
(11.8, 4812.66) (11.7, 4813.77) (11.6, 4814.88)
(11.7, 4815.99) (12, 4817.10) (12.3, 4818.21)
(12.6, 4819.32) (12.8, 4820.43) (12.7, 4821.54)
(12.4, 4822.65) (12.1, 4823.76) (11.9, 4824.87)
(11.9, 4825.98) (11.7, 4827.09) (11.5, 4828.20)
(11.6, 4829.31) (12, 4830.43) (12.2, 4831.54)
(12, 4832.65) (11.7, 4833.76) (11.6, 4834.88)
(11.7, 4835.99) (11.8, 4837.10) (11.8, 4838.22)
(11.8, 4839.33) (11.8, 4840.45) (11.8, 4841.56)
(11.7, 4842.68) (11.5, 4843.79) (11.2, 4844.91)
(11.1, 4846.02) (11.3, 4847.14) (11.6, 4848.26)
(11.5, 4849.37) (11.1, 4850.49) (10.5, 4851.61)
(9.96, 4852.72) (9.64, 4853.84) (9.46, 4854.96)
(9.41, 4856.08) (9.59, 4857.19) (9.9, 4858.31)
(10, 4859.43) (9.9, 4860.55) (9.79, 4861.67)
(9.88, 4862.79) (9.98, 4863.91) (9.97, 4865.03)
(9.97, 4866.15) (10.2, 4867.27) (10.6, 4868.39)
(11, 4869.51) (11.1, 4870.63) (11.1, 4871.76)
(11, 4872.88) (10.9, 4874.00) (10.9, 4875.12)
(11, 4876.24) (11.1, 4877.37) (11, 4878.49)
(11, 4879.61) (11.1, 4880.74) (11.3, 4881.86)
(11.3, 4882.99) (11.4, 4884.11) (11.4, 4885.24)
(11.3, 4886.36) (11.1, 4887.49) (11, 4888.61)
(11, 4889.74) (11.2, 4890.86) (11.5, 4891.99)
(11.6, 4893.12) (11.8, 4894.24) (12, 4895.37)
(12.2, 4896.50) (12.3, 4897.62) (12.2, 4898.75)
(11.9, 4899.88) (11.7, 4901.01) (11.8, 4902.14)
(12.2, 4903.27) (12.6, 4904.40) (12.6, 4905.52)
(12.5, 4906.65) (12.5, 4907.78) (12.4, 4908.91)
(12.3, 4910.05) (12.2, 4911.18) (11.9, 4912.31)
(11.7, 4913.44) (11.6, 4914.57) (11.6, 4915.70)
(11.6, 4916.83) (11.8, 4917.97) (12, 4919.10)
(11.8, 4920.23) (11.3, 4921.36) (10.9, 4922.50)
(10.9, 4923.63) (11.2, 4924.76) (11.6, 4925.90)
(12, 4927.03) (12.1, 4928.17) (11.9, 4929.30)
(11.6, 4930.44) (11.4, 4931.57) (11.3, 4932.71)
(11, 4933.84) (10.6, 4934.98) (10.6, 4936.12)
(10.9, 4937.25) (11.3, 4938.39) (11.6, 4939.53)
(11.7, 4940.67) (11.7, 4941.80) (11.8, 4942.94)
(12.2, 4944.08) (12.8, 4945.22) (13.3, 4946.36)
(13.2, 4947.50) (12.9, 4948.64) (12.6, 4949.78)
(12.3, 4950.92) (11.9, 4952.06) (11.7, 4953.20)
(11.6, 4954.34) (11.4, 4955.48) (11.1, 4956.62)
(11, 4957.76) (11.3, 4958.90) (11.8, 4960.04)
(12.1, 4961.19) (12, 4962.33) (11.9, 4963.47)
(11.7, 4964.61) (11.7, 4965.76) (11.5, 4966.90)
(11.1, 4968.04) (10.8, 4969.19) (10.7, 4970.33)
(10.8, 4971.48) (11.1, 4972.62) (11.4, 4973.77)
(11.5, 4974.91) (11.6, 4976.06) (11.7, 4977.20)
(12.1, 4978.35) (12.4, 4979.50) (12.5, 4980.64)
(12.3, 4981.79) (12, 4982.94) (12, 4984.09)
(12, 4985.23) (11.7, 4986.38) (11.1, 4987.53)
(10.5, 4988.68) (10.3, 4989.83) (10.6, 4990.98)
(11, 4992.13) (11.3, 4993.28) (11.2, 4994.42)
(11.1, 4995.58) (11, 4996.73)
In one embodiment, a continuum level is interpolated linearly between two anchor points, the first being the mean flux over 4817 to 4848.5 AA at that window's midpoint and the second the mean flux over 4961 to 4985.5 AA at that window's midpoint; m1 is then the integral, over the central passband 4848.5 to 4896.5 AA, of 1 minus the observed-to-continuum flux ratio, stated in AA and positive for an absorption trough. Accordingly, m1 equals 4.3 AA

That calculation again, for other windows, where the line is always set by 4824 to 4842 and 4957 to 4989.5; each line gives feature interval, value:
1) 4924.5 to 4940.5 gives 0.4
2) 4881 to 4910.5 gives -0.3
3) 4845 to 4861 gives 1.9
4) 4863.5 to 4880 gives 1.4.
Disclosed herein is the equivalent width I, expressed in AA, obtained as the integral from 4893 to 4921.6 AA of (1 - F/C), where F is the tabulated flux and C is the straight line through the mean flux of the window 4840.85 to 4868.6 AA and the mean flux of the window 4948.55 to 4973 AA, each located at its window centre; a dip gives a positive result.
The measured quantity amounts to -2.61 AA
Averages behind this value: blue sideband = 10.5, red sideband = 11.6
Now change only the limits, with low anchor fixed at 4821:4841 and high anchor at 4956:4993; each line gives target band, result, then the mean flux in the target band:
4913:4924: 0.1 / 11.5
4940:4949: -0.7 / 12.4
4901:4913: -0.6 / 12.3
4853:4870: 2.7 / 9.95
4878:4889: 0.5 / 11.2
